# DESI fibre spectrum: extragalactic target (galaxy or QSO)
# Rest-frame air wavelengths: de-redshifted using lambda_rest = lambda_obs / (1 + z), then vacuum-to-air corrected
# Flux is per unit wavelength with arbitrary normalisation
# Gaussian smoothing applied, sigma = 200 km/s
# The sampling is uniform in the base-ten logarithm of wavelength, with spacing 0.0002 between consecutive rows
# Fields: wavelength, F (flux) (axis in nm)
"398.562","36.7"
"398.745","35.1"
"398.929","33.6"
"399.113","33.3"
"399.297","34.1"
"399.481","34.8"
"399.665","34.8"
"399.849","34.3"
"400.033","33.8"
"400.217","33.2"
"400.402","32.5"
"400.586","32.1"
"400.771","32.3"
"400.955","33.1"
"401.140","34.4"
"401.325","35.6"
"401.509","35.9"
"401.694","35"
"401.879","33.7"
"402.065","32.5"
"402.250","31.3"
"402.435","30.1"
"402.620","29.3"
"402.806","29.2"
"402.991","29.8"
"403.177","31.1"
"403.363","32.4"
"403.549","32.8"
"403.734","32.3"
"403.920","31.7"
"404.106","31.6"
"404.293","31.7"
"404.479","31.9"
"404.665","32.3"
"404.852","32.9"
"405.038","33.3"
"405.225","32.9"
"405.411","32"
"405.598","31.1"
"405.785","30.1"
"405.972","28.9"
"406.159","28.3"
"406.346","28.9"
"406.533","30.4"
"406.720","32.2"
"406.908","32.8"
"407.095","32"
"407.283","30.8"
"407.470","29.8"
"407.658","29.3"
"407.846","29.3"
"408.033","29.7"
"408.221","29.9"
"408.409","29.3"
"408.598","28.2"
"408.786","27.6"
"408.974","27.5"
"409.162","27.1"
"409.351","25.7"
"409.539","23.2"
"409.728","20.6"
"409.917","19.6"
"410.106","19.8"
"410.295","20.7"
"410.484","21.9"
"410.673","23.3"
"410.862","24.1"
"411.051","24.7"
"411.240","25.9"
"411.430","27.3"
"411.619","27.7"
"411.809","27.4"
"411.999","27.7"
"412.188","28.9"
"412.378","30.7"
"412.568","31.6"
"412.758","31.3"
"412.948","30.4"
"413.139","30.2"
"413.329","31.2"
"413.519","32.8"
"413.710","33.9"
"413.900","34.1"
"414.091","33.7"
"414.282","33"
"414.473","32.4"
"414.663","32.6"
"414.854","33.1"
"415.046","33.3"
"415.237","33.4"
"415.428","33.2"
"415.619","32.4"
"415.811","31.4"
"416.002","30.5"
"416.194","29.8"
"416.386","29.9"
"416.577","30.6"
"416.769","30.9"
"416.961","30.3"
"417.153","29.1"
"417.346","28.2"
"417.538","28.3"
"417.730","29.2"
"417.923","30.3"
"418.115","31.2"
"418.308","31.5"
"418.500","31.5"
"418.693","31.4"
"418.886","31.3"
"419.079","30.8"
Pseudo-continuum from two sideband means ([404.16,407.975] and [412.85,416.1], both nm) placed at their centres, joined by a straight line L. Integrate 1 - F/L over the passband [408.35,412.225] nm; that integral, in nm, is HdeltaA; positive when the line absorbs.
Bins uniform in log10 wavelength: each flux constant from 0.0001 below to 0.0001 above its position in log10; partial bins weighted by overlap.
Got 0.82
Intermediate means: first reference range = 31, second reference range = 32.4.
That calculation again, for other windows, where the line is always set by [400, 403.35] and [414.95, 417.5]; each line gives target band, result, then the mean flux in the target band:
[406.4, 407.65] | 0.03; 31.1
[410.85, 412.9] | 0.21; 28.2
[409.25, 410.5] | 0.39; 21.6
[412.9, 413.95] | -0.03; 32.1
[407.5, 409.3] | 0.18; 28.6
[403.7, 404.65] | 0.01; 31.8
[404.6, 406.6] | 0.07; 31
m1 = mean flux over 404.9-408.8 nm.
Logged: 30.4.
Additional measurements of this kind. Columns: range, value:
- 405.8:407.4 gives 30.5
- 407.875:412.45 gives 25.8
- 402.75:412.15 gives 28.6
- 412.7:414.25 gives 32.2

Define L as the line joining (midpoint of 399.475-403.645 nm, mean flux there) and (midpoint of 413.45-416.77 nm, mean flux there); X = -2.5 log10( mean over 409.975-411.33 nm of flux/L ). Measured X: 0.38 mag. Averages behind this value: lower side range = 32.7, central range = 22.8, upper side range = 32.3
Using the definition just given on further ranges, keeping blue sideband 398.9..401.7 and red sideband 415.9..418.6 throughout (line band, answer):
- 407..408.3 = 0.07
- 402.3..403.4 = 0.11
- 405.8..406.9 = 0.09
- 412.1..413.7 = 0.00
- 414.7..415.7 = -0.09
